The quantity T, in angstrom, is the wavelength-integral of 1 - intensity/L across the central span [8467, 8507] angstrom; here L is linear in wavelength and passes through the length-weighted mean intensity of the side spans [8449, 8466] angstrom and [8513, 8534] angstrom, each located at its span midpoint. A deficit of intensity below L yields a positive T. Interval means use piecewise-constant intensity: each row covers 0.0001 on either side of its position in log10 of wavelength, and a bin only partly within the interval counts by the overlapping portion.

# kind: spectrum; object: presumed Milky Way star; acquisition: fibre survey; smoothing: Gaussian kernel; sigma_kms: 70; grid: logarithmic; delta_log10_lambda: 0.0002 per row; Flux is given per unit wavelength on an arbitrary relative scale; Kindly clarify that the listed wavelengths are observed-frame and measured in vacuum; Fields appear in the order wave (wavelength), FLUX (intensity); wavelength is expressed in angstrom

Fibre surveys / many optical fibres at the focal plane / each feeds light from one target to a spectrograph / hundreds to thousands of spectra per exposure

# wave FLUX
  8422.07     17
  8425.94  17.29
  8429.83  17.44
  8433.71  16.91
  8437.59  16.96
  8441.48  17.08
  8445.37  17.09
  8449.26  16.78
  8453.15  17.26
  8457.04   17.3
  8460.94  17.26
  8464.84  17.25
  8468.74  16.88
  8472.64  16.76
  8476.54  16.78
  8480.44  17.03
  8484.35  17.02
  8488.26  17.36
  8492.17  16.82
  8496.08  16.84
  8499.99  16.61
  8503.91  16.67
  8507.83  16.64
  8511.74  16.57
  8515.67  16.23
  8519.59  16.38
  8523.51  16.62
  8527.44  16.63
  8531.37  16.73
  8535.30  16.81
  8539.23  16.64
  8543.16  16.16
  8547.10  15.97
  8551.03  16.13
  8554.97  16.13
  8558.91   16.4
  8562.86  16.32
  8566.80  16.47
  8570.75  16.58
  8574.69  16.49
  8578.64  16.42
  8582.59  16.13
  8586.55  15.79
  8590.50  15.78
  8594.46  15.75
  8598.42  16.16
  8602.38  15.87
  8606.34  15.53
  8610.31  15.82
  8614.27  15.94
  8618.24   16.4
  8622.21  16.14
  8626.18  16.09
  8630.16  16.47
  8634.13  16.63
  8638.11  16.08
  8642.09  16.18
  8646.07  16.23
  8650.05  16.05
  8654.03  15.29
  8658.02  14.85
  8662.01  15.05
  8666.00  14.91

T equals 0.1 angstrom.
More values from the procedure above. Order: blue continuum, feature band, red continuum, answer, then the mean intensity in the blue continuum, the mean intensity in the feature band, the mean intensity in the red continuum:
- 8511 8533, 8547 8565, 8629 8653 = 0.2 angstrom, 16.5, 16.2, 16.2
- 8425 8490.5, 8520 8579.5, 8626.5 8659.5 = 0.4 angstrom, 17.1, 16.4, 16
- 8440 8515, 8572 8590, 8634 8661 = 0.1 angstrom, 16.9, 16.2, 15.8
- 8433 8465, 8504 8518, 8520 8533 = 0.2 angstrom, 17.1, 16.5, 16.6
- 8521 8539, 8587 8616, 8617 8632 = 0.9 angstrom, 16.7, 15.8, 16.3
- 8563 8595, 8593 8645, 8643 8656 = -0.2 angstrom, 16.2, 16.1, 15.9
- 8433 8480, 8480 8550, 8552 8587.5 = 0.1 angstrom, 17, 16.6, 16.3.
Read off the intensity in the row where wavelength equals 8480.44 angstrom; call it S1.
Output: 17.03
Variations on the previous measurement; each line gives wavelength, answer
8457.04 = 17.3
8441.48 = 17.08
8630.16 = 16.47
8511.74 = 16.57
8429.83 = 17.44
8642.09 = 16.18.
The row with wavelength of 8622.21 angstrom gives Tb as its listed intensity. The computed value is 16.14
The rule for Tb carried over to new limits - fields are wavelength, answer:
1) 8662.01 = 15.05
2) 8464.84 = 17.25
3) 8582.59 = 16.13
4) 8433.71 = 16.91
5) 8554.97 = 16.13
